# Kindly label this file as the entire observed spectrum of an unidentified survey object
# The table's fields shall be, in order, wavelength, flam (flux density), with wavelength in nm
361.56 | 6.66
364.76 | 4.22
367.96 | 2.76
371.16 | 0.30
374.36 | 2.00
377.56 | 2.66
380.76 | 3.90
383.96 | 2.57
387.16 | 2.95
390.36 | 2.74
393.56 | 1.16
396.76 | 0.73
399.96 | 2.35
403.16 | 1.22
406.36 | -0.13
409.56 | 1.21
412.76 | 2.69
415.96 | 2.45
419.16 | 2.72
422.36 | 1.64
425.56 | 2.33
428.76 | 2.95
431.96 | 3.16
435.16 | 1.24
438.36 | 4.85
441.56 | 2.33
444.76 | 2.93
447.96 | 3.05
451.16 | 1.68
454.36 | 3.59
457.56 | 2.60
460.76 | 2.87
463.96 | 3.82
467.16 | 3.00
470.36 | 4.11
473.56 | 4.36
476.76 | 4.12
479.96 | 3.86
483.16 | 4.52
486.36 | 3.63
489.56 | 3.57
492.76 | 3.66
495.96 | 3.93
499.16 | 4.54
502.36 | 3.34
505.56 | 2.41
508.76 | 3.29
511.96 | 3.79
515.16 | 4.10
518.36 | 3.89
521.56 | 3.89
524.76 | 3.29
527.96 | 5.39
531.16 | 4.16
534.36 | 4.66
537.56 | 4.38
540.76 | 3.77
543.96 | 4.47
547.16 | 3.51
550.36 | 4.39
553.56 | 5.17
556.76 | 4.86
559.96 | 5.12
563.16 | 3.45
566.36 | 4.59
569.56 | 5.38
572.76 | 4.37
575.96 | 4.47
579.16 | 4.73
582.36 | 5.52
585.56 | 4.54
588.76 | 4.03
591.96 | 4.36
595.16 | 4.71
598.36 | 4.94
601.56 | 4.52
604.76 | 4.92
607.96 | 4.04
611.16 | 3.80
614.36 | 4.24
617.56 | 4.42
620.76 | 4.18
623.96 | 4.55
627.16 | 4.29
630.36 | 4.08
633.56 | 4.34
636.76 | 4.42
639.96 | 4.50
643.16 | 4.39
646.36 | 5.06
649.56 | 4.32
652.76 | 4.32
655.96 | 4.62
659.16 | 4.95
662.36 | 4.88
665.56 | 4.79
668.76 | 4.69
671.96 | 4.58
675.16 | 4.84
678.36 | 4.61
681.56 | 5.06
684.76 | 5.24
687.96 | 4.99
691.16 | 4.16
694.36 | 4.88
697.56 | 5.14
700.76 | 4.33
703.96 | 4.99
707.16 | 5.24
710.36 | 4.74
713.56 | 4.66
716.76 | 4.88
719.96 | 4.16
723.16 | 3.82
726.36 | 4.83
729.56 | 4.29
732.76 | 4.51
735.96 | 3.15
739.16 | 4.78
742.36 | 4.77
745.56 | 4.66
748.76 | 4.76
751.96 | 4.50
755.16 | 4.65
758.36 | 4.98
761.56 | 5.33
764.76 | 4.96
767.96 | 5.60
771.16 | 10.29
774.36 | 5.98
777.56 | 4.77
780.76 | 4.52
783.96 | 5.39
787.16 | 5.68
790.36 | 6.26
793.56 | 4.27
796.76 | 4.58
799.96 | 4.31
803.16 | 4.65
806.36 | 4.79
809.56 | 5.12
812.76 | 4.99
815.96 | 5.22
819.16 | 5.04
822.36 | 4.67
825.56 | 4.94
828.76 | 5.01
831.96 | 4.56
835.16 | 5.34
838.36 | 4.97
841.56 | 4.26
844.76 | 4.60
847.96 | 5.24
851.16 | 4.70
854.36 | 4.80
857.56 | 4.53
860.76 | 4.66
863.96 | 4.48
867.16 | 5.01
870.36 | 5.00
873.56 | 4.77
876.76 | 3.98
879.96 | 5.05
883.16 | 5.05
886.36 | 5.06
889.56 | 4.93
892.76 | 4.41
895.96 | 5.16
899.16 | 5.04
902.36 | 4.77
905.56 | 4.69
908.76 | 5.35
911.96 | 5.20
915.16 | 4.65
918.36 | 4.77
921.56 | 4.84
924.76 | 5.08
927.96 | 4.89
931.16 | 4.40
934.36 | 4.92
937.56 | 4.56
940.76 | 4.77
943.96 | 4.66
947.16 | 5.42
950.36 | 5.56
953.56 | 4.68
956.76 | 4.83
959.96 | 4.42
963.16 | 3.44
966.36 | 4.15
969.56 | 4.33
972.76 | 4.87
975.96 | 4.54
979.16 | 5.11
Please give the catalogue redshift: 0.17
